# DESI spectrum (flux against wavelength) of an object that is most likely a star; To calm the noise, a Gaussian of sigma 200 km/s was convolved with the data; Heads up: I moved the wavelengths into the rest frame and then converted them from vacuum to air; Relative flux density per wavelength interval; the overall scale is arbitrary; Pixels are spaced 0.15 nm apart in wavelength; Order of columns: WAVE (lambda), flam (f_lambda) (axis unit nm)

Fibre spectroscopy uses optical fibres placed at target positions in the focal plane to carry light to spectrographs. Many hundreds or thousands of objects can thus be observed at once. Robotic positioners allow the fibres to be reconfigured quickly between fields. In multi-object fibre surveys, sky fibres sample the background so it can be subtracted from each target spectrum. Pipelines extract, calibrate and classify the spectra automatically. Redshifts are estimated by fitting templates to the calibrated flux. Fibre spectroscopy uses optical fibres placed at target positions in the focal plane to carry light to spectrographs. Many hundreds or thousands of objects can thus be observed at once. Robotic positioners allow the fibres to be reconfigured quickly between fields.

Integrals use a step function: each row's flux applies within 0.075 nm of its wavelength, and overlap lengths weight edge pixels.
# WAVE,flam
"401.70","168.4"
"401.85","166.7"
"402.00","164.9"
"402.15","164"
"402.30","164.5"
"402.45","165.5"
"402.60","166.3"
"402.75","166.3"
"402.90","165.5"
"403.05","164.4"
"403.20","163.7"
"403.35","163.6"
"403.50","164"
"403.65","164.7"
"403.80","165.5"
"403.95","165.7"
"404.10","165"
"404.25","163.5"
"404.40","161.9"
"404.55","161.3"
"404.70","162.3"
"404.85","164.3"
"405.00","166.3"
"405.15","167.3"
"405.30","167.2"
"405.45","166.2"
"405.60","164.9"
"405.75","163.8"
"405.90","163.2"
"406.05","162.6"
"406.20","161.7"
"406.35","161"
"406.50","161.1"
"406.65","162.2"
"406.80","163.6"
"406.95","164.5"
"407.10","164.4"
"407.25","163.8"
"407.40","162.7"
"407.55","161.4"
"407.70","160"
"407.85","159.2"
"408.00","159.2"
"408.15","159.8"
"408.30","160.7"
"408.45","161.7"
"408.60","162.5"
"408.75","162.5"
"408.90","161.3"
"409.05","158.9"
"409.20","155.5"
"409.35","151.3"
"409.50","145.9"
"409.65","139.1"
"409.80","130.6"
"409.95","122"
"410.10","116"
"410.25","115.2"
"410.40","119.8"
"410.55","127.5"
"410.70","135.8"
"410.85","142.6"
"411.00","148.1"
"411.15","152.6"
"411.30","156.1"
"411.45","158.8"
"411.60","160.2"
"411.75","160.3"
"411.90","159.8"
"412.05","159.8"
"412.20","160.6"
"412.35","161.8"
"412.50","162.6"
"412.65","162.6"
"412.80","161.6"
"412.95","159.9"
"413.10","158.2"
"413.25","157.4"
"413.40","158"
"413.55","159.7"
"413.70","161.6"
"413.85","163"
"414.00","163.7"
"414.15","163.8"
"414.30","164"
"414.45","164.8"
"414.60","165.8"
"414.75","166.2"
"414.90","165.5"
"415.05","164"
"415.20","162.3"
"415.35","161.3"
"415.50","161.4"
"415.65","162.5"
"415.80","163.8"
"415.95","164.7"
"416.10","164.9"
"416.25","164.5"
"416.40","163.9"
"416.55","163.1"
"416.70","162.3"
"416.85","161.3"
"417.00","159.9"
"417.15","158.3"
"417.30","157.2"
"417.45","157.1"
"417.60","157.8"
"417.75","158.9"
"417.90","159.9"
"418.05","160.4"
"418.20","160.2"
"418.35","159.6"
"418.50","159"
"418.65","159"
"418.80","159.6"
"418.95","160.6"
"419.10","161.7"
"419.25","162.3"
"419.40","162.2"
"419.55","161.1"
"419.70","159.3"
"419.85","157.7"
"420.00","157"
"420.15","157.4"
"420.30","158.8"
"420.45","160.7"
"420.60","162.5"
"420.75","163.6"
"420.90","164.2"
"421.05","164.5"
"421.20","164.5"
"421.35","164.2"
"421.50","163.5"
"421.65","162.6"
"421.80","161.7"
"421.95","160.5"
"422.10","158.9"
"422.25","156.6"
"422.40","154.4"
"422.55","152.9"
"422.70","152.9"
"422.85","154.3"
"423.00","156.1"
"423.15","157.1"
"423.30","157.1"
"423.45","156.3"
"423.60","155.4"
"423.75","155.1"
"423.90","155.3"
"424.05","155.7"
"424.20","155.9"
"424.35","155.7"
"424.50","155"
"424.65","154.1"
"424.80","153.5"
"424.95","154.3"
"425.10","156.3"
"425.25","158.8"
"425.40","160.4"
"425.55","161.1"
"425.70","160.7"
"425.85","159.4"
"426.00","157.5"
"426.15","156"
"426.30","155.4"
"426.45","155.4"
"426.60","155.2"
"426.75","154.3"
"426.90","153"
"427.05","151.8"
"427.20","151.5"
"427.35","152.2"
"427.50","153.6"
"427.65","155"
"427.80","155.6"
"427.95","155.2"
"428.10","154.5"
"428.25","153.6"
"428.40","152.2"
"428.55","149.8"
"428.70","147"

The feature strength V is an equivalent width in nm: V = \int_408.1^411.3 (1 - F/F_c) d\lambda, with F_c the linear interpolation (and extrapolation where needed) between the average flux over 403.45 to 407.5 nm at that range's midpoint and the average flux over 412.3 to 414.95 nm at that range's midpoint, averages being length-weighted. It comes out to 0.37 nm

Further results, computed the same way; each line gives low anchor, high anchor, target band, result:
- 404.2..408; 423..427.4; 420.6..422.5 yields -0.05 nm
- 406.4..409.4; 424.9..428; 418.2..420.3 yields -0.03 nm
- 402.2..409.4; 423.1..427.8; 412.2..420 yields -0.11 nm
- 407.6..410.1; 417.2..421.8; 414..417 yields -0.12 nm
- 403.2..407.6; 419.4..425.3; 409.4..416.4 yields 0.29 nm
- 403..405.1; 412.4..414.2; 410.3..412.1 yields 0.15 nm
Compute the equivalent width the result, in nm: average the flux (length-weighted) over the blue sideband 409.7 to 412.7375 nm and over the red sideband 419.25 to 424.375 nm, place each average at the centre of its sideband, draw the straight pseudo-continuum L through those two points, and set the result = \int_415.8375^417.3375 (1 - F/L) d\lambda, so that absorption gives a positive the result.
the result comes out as -0.10 nm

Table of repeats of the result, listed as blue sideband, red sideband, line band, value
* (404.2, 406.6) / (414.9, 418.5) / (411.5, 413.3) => 0.020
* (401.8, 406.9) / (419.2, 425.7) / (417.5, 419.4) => -0.003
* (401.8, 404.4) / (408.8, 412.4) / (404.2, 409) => -0.210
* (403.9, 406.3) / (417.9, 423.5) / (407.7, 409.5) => 0.048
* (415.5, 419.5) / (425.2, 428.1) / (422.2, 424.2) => 0.031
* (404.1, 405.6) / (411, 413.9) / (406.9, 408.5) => 0.010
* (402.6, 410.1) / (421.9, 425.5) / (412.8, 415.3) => -0.065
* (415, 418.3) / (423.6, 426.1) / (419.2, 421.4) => -0.028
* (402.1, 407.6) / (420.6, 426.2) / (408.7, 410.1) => 0.147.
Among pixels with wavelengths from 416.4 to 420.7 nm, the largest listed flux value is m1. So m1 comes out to 163.1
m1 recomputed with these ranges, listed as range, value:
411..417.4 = 166.2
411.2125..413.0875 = 162.6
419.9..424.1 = 164.5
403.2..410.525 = 167.3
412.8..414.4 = 164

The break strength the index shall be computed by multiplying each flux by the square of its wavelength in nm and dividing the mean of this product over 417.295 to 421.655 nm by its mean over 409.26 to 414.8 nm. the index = 1.10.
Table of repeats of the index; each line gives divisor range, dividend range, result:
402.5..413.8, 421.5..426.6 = 1.08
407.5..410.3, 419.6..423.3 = 1.13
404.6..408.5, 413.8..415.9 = 1.05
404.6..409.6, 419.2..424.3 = 1.06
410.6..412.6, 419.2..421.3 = 1.08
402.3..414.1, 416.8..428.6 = 1.07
